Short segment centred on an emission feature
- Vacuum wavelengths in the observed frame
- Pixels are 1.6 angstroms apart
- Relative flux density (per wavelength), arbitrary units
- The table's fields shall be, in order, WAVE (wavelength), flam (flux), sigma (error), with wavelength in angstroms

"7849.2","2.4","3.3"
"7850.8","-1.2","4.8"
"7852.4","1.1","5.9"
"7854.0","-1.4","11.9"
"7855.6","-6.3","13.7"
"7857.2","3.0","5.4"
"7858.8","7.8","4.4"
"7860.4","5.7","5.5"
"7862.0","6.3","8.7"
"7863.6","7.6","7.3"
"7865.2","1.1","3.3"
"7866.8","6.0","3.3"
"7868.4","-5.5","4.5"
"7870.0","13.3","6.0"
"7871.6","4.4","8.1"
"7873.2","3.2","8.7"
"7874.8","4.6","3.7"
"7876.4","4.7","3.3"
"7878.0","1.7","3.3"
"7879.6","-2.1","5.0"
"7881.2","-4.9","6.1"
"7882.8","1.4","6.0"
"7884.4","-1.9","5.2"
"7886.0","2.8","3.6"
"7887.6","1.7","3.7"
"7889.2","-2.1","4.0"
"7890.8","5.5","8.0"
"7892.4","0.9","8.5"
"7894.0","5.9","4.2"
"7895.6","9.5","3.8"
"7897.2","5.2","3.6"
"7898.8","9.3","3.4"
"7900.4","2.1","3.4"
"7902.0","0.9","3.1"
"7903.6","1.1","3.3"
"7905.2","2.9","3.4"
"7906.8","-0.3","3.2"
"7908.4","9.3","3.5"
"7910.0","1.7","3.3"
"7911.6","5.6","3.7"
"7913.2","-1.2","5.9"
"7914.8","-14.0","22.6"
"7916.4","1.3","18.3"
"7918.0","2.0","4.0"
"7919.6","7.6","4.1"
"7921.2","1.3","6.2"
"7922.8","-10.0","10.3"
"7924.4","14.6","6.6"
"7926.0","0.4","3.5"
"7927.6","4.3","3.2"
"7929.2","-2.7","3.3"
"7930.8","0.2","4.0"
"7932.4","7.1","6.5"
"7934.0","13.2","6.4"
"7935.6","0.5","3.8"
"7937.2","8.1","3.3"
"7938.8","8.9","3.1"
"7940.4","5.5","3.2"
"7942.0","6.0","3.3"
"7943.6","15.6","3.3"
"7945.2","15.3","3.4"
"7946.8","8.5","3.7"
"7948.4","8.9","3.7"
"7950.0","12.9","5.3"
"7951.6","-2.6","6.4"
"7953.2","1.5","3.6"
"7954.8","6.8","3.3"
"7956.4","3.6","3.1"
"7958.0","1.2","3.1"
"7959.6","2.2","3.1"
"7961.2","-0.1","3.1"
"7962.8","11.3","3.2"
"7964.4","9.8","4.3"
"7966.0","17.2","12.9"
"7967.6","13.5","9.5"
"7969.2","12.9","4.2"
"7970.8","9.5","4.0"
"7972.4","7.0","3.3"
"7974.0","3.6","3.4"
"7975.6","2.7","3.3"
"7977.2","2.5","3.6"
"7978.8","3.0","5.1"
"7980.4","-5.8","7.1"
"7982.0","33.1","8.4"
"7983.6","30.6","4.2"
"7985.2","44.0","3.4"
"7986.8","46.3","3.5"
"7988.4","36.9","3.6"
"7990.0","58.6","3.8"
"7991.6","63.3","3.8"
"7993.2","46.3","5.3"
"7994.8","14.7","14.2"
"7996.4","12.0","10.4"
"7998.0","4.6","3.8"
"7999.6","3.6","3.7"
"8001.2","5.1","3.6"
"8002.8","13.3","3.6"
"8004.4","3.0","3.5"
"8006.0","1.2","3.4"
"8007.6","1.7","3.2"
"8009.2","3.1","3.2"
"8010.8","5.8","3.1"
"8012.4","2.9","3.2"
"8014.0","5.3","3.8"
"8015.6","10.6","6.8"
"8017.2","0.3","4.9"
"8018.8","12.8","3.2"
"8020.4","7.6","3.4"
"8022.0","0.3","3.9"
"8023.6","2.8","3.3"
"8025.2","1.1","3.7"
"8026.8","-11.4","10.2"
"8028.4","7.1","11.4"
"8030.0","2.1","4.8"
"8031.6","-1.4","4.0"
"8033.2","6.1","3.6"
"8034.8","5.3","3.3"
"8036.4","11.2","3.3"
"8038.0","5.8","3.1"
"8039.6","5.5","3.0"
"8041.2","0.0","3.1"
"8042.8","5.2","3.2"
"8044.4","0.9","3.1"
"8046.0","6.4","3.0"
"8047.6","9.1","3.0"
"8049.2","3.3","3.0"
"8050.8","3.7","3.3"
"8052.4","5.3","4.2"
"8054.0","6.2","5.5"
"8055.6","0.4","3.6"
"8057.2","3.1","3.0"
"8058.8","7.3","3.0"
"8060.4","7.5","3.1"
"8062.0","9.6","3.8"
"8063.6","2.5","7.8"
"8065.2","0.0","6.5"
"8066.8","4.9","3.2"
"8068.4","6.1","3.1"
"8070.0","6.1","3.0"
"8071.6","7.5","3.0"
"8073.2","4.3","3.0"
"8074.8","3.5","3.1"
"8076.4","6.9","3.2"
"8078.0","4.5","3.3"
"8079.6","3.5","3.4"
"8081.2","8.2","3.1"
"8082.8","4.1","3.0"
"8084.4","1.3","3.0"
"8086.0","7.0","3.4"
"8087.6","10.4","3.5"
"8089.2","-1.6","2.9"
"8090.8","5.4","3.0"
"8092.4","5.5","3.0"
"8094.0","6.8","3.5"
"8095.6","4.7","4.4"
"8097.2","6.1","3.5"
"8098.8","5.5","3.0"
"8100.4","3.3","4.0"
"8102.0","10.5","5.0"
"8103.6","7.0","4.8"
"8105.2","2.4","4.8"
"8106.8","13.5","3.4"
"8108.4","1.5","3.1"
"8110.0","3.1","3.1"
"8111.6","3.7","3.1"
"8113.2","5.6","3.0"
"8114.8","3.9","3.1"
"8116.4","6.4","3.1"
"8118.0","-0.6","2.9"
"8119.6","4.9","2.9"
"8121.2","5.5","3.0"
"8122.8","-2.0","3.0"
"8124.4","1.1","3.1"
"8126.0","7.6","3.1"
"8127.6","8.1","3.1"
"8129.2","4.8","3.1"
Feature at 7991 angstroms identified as [O II]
